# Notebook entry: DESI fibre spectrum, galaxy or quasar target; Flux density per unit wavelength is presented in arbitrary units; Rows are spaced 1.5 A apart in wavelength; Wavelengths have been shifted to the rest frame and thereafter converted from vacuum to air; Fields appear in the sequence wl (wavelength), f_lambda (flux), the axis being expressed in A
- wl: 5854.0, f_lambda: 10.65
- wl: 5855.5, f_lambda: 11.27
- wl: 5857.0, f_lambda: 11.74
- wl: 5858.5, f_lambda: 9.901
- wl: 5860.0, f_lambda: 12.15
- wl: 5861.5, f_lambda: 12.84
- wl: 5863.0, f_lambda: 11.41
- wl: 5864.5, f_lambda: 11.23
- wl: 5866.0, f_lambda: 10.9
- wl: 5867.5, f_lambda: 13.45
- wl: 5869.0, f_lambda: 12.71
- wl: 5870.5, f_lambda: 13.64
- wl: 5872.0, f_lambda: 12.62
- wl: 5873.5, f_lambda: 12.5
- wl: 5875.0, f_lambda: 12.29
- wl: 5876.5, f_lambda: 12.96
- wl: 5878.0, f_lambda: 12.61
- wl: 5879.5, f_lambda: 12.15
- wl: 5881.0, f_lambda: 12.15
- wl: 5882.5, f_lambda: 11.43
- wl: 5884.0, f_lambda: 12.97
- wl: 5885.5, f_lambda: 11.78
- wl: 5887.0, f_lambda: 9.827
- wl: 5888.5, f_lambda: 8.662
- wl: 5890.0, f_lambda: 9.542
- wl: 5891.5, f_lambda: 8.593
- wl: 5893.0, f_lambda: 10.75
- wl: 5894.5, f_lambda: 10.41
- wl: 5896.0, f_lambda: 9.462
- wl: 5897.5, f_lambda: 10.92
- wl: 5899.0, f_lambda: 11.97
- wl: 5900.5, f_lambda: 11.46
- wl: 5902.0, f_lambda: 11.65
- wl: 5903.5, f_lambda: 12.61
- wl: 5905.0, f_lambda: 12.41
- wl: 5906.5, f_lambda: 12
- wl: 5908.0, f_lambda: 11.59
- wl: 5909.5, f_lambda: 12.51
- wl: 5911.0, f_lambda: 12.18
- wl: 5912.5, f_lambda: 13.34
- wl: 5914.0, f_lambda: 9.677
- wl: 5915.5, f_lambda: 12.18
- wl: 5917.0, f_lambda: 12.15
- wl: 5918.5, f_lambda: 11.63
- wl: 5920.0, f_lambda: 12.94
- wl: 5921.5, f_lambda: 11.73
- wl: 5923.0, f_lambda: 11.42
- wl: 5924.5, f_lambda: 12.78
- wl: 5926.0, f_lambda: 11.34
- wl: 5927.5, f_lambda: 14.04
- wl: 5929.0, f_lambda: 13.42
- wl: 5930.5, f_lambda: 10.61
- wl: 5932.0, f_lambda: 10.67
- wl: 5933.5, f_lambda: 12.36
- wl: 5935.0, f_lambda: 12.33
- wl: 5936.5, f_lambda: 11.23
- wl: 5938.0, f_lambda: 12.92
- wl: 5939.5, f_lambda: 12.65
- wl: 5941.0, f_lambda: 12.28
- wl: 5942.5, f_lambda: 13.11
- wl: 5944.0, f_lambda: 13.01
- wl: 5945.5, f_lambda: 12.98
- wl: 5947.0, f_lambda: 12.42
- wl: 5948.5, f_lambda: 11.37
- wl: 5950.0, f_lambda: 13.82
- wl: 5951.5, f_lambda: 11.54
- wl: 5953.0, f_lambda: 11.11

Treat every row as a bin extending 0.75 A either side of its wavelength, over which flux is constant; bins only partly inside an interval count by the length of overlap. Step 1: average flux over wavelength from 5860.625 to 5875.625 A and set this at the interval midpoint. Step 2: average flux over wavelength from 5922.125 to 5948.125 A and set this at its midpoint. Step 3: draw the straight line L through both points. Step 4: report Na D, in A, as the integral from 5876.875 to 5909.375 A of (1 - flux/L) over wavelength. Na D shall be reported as 2.91 A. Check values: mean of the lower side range 12.4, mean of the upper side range 12.3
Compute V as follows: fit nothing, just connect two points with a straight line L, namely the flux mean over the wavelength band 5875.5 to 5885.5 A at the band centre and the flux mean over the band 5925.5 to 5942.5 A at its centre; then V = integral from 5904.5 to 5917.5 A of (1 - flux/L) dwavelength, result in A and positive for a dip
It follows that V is 0.3 A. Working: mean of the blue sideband 12.3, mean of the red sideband 12.2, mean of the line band 12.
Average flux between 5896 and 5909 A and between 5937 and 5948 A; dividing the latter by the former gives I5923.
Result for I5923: 1.1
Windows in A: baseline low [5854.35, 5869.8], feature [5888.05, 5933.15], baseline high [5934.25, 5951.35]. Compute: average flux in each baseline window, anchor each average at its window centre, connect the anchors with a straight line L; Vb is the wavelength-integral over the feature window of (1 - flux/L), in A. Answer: 2.58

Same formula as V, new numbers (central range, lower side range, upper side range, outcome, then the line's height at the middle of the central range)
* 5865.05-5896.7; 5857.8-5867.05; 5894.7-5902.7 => -0.6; 11.3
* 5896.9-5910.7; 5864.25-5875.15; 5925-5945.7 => 0.5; 12.4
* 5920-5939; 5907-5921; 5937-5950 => 0.4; 12.3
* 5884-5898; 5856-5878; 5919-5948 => 2.4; 12.2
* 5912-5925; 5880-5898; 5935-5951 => -0.3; 11.6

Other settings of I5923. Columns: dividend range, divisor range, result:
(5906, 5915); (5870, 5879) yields 0.93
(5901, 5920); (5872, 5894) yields 1.06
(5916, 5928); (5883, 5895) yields 1.18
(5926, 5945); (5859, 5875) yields 1.00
